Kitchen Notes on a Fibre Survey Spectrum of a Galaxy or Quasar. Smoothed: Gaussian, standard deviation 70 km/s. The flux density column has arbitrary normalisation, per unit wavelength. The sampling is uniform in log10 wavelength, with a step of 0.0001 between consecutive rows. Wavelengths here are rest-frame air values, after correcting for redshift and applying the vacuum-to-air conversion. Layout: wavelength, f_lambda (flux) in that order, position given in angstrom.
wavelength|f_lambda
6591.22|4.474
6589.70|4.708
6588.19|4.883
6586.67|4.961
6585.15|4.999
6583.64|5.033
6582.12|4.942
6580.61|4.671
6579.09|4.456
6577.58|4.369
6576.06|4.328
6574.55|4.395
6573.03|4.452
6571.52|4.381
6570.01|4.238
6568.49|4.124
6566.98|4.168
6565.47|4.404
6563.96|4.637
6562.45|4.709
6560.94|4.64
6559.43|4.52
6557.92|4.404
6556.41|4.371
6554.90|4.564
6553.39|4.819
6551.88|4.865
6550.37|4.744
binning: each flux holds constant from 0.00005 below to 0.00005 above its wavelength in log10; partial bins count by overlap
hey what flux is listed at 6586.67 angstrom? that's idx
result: 4.961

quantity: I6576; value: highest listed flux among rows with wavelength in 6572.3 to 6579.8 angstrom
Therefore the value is 4.456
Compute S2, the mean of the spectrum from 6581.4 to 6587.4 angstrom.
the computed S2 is 4.98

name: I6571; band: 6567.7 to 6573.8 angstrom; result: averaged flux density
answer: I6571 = 4.29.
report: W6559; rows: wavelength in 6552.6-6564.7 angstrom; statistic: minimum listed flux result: 4.371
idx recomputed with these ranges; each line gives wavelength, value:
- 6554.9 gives 4.564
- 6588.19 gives 4.883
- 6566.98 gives 4.168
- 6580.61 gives 4.671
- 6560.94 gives 4.64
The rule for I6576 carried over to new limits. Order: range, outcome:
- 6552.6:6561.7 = 4.819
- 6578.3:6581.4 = 4.671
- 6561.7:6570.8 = 4.709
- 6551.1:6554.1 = 4.865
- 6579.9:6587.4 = 5.033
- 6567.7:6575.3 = 4.452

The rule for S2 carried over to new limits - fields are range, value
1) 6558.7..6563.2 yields 4.62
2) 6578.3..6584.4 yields 4.78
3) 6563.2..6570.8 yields 4.32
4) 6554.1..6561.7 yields 4.5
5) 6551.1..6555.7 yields 4.74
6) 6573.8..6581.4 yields 4.45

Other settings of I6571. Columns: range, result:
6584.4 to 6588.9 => 4.94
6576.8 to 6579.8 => 4.41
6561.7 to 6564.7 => 4.68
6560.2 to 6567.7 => 4.52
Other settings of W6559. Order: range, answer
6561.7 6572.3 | 4.124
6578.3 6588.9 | 4.456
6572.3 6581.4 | 4.328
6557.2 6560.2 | 4.404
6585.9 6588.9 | 4.883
